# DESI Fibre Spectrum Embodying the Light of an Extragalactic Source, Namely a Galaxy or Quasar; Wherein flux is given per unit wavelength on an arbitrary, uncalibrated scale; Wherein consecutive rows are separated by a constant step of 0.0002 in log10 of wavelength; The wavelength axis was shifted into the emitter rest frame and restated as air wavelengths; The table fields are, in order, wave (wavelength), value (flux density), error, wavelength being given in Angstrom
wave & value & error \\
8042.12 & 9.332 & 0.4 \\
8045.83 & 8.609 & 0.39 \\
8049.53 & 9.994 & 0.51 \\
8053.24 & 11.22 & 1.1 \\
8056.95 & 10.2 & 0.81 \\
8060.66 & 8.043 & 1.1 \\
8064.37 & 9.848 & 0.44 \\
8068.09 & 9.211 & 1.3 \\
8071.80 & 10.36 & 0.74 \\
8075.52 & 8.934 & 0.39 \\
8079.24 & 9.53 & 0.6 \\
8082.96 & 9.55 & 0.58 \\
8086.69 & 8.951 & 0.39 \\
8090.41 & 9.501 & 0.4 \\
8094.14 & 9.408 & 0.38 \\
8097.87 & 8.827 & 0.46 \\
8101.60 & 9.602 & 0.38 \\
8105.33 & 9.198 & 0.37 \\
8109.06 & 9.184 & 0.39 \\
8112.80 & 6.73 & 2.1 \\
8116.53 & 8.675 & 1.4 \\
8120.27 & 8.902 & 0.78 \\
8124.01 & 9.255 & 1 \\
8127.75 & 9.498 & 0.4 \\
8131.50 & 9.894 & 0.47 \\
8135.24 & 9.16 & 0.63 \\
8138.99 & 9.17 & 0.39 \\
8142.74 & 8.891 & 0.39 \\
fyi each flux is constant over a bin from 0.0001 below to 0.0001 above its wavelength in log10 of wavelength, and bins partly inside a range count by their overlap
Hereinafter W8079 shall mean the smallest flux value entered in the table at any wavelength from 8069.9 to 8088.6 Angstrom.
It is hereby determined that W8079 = 8.934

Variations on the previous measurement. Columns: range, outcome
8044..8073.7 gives 8.043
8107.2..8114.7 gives 6.73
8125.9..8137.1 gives 9.16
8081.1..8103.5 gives 8.827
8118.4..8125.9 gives 8.902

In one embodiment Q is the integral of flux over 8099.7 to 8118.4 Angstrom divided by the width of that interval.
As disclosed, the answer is 8.68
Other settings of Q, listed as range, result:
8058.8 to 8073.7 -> 9.37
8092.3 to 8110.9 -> 9.25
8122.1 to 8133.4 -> 9.55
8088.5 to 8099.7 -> 9.25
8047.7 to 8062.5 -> 9.86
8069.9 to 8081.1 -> 9.61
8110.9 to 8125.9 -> 8.4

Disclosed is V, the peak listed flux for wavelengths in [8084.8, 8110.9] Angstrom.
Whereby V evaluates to 9.602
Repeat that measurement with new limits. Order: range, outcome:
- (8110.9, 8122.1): 8.902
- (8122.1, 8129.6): 9.498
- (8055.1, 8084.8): 10.36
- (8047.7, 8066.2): 11.22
